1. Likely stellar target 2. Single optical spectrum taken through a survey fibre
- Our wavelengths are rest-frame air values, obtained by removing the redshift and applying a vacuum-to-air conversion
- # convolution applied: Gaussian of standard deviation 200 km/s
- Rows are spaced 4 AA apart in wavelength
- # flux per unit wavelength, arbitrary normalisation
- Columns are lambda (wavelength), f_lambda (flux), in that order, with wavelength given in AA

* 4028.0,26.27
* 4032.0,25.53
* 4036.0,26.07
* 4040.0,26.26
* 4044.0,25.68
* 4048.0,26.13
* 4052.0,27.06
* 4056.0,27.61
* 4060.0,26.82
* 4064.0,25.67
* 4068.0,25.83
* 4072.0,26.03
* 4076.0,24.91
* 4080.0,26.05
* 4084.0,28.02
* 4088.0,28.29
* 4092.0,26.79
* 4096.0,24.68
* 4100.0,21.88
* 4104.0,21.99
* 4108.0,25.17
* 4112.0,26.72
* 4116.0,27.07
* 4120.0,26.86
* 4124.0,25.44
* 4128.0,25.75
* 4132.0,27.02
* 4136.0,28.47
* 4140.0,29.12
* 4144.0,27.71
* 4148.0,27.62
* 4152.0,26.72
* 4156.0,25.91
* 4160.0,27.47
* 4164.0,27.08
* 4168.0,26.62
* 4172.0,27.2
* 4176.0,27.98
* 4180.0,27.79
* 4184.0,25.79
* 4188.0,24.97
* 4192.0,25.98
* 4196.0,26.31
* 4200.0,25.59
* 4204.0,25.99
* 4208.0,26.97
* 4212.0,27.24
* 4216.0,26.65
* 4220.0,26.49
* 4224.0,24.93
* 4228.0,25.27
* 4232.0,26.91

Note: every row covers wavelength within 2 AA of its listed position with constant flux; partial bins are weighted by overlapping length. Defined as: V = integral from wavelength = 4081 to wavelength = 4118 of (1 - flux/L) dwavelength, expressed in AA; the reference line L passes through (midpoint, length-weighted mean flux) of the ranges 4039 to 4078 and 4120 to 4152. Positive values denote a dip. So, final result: 1.54 AA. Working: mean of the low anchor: 26.2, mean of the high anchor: 27.2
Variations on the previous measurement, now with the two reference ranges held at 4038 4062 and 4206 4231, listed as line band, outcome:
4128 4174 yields -1.5 AA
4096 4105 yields 1.3 AA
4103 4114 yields 0.7 AA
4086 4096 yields -0.2 AA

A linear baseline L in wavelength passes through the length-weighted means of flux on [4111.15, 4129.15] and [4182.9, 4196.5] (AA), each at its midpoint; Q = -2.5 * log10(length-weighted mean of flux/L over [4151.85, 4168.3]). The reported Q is -0.03 mag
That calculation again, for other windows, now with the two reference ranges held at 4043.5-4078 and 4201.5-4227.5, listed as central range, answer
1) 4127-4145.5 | -0.059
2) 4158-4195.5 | -0.019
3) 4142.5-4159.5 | -0.030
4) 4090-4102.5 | 0.081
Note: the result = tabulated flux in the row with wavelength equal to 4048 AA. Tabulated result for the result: 26.13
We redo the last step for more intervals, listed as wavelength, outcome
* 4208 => 26.97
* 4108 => 25.17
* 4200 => 25.59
